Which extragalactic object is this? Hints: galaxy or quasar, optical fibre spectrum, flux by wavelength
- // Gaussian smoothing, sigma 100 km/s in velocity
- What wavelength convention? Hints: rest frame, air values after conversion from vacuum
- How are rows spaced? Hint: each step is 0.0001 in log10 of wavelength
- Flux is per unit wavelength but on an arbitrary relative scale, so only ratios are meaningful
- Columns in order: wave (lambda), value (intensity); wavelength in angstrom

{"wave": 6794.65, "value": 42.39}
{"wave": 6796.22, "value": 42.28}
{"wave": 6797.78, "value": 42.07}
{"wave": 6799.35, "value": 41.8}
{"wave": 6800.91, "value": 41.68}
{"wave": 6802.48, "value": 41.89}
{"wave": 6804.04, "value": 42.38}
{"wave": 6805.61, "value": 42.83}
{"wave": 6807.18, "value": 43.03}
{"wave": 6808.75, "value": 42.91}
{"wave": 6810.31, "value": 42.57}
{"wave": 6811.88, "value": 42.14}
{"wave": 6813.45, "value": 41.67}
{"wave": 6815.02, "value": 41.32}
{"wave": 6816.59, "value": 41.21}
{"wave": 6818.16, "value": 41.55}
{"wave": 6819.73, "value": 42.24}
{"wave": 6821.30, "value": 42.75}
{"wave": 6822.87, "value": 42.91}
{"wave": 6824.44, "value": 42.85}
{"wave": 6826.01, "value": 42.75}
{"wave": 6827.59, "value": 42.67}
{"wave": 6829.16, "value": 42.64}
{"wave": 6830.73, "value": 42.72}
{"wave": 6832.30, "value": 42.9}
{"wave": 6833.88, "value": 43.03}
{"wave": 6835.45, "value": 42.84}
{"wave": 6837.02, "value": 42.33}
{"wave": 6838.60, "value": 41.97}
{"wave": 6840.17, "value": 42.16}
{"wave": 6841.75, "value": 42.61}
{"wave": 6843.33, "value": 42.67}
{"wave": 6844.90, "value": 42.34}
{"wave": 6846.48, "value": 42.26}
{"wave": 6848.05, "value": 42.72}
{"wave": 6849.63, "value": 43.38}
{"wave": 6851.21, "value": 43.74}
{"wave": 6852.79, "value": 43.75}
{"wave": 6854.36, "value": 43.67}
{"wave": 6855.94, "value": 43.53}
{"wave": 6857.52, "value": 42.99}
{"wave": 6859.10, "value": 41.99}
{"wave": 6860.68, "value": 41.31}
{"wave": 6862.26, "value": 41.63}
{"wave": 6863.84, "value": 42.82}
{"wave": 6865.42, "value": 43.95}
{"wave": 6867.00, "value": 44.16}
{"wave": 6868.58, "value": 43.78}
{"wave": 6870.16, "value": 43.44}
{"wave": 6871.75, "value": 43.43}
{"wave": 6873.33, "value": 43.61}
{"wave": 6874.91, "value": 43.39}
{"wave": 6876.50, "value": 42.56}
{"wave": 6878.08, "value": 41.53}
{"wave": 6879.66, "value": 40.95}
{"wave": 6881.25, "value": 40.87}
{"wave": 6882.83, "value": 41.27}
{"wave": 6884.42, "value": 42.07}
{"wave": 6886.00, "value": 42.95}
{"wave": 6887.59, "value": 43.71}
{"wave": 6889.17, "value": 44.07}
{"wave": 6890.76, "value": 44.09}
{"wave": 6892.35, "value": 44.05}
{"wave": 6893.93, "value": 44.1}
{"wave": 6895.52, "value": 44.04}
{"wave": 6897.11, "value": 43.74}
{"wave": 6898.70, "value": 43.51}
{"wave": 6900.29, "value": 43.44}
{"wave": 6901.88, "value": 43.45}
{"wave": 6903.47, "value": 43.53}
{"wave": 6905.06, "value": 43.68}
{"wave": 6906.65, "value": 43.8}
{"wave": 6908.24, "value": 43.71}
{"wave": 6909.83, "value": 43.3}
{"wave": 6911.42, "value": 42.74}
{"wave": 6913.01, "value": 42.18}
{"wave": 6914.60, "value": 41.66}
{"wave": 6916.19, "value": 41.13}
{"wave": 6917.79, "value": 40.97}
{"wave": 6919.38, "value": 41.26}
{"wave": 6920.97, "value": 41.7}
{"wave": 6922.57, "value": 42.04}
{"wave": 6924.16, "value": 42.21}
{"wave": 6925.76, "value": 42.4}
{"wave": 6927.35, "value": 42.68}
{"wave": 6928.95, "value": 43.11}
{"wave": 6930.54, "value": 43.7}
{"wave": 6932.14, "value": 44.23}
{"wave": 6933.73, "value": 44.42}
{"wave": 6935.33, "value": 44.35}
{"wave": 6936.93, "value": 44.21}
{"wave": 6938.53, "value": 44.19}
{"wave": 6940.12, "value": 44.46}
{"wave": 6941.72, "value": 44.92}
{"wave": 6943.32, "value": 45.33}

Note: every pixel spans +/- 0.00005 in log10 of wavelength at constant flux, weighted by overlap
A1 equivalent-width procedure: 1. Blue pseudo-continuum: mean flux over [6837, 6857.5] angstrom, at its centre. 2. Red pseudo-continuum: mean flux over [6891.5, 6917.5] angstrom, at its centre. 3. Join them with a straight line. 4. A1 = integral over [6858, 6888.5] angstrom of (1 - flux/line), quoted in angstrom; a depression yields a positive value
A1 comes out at 0.3 angstrom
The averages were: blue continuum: 42.9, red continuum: 43.2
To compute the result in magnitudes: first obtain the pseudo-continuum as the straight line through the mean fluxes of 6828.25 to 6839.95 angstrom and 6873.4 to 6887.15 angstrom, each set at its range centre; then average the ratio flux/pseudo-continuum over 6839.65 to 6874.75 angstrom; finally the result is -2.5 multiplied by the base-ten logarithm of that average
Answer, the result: -0.02 mag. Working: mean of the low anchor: 42.6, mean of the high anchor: 42.1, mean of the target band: 43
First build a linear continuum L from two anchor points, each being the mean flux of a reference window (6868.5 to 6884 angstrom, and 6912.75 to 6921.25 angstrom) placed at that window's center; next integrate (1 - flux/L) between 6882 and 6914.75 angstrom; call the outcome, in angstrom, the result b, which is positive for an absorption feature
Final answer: -1.13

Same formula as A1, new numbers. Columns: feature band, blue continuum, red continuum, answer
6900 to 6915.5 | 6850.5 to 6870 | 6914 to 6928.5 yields -0.4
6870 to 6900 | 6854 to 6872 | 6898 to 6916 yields 0.0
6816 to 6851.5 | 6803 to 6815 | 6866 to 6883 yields 0.0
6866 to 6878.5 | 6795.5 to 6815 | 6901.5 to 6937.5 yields -0.2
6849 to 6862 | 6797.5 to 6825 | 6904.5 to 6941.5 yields -0.1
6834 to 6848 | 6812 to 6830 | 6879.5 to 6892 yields 0.0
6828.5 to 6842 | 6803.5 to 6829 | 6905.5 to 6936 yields 0.0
